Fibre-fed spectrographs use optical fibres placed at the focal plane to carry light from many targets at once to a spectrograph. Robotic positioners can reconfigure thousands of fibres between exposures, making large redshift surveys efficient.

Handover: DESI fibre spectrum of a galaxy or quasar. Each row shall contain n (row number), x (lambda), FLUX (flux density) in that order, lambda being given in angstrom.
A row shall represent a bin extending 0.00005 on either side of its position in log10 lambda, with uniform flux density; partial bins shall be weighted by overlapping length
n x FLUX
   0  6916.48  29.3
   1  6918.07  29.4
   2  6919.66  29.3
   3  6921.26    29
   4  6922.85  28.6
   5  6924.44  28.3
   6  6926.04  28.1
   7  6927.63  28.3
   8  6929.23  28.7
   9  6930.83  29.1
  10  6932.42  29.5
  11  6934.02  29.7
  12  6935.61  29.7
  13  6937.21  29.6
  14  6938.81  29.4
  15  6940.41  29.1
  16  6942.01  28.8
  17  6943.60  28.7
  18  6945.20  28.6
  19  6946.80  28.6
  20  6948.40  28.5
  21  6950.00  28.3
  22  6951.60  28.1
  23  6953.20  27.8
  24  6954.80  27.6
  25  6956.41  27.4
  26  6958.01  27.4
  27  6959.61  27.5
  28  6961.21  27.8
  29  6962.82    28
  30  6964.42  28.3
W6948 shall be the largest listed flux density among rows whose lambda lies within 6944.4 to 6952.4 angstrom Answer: 28.6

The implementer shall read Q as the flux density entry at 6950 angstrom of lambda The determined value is 28.3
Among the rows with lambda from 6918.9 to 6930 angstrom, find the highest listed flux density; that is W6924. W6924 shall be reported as 29.3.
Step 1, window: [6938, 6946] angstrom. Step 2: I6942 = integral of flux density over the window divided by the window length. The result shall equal 28.9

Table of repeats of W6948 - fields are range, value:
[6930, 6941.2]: 29.7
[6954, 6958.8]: 27.6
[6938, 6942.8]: 29.4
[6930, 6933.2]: 29.5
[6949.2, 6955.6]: 28.3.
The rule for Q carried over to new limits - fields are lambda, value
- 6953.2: 27.8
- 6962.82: 28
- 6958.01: 27.4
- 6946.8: 28.6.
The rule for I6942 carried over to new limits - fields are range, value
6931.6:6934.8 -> 29.6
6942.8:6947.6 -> 28.7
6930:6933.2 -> 29.3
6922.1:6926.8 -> 28.3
